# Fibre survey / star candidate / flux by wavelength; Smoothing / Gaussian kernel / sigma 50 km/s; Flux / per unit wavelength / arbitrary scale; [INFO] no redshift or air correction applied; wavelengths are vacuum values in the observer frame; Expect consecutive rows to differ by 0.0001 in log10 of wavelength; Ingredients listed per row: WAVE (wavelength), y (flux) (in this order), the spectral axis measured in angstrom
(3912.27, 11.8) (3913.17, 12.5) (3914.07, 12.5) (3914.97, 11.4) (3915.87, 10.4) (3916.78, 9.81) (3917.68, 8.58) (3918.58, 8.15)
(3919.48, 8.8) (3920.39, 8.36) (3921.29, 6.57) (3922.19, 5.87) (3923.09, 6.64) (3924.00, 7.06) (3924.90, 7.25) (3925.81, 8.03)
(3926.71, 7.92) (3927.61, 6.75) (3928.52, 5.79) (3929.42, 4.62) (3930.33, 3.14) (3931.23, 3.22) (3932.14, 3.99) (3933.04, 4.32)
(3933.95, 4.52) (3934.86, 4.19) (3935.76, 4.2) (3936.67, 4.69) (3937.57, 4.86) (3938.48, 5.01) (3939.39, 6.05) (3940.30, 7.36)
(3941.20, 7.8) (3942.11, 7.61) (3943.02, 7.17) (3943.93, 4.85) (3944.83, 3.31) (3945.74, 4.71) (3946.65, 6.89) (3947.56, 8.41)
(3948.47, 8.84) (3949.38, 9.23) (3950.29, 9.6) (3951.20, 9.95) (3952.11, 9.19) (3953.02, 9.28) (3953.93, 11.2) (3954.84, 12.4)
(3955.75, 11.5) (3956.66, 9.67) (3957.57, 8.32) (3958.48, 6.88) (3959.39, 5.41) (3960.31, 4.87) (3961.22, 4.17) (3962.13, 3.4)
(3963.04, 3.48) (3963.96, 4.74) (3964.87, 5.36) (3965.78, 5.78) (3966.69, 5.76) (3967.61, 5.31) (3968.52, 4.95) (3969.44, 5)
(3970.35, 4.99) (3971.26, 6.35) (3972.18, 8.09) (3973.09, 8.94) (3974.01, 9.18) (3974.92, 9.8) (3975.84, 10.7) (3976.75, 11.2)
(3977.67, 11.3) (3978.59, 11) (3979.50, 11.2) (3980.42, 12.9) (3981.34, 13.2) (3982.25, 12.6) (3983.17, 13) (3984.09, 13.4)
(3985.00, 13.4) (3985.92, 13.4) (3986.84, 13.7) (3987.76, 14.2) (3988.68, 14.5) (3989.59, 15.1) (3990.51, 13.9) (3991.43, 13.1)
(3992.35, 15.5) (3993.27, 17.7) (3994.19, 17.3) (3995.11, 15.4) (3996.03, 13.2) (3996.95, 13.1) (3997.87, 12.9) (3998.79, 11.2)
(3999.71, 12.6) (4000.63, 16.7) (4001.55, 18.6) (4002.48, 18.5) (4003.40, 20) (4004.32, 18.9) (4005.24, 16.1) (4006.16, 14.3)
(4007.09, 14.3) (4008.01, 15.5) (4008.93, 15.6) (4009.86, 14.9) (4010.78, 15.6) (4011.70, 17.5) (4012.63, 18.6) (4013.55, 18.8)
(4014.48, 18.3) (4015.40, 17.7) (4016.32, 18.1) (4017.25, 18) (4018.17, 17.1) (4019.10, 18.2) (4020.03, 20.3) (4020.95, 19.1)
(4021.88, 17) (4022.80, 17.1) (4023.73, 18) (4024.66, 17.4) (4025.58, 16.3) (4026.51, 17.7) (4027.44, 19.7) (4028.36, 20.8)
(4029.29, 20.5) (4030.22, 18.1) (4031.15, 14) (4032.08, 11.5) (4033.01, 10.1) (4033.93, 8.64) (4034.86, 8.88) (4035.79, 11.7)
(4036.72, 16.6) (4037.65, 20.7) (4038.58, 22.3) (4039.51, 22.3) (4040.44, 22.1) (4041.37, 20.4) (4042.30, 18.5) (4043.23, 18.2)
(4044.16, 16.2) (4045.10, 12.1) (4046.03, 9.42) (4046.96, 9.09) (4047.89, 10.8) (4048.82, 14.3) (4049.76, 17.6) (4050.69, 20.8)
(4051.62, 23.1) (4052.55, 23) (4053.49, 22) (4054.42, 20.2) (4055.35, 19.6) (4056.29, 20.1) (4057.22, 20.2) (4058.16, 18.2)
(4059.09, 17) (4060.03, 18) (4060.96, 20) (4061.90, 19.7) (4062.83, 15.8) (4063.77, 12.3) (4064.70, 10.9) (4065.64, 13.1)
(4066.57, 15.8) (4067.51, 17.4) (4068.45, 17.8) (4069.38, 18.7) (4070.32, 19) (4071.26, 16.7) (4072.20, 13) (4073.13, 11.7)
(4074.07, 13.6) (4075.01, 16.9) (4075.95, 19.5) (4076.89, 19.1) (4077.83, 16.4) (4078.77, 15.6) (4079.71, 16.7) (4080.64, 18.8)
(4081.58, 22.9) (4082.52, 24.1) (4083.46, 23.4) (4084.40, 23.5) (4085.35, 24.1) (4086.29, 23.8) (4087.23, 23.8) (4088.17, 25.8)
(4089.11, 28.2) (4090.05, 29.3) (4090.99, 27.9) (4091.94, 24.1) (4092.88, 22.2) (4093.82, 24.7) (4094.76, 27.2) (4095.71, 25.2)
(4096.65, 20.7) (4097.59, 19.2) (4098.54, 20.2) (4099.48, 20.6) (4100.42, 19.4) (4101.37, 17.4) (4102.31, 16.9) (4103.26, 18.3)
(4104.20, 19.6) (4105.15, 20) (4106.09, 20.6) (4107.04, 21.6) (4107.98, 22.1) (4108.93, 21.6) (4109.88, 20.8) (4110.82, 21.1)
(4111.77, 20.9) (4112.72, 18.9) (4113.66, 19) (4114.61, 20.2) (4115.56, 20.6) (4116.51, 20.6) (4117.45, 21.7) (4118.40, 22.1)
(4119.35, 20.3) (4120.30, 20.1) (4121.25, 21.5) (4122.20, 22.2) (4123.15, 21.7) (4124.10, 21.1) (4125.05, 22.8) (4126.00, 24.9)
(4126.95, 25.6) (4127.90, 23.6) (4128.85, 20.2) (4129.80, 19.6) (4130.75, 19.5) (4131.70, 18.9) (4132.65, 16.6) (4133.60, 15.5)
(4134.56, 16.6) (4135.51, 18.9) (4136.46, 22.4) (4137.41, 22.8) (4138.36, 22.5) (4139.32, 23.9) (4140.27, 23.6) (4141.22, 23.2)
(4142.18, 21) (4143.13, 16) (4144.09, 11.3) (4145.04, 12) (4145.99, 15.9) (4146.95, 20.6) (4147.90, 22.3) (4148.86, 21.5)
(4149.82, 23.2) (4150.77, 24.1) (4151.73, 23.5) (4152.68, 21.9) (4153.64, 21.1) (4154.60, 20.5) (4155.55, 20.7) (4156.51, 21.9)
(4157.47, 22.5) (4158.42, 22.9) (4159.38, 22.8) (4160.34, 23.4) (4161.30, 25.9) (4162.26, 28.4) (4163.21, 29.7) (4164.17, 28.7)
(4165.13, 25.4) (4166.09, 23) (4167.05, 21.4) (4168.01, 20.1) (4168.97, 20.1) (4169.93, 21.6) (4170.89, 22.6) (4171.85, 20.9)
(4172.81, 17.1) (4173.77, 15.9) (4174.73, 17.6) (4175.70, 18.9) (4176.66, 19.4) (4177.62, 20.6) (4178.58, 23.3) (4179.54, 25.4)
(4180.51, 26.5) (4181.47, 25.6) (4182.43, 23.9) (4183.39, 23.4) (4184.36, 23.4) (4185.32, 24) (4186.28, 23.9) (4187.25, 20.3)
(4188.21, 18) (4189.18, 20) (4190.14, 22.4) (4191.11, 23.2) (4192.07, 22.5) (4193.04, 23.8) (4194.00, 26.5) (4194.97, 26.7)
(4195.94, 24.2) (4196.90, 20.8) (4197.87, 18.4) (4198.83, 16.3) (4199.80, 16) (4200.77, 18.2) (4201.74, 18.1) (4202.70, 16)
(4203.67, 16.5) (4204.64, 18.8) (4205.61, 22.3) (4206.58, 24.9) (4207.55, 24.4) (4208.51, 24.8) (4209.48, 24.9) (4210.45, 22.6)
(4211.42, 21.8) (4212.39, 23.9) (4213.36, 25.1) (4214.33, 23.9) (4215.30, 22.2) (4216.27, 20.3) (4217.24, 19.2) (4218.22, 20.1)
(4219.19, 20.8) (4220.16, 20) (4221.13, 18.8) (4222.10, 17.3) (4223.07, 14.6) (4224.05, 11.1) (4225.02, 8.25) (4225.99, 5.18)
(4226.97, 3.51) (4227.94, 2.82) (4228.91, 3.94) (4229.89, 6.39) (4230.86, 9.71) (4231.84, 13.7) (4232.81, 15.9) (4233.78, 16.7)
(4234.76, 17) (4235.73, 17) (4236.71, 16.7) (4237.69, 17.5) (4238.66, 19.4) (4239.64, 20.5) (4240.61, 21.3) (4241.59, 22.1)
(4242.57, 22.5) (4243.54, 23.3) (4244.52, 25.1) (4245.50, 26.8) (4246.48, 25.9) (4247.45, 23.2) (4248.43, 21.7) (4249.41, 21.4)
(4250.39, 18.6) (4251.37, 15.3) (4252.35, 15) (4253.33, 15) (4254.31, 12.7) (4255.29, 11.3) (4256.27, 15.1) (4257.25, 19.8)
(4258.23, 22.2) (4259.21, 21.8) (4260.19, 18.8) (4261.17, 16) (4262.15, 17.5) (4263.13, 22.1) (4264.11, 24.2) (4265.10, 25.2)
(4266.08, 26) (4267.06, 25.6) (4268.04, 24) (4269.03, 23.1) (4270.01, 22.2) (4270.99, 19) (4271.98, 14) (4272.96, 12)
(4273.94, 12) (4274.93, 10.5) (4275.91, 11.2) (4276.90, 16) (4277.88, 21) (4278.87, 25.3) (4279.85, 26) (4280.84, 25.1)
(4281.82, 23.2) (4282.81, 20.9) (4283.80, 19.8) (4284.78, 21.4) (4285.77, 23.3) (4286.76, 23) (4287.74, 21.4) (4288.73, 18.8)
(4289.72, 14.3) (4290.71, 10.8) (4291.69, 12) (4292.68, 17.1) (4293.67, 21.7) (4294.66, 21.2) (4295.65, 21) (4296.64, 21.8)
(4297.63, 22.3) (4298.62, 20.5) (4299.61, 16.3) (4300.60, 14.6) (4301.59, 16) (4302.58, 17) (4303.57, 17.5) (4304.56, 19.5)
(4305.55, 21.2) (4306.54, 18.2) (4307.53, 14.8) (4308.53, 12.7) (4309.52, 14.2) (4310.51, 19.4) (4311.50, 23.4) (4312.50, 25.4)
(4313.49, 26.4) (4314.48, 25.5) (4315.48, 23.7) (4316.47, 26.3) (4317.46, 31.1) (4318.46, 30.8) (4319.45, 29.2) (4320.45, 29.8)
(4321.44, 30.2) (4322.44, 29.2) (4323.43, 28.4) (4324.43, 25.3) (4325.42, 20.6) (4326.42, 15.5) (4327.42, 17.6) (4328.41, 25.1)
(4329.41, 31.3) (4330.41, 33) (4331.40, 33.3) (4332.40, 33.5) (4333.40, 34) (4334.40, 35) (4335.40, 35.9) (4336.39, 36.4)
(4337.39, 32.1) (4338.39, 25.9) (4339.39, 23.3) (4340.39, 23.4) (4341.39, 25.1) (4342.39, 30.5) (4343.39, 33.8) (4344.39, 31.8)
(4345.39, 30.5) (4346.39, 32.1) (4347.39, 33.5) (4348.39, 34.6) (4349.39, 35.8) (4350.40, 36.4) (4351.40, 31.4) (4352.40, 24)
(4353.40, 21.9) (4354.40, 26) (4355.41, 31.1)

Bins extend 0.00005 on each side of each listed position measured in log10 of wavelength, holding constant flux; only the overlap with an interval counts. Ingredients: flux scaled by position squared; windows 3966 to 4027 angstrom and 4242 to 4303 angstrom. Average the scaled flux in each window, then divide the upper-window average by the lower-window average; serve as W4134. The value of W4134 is 1.6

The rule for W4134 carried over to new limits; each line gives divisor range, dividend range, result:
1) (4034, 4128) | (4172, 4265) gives 1.05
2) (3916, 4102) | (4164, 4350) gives 1.71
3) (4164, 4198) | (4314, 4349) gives 1.41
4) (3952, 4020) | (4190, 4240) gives 1.64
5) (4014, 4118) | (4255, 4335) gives 1.28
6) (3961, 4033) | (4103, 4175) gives 1.65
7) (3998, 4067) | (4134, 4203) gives 1.36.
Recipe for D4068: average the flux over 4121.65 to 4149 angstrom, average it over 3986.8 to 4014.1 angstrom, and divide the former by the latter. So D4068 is 1.29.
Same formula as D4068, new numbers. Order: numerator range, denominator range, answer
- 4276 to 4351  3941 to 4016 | 2.16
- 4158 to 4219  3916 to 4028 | 2.03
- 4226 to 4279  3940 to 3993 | 1.94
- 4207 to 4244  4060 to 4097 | 0.87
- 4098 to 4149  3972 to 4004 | 1.50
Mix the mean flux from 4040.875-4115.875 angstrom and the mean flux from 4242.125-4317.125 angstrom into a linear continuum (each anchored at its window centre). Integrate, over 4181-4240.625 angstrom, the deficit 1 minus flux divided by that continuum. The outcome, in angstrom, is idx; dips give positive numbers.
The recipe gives 2.4 angstrom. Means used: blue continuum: 19.3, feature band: 18.8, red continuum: 19.8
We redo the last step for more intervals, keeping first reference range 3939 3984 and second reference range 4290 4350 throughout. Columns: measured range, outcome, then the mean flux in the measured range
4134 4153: -4.2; 20.3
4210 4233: 5.4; 15.4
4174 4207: -4.5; 21.4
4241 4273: 2.3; 20.4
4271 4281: 2.5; 17.1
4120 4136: -4.7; 20.6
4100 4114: -4.6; 19.9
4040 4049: -2.4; 15.1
